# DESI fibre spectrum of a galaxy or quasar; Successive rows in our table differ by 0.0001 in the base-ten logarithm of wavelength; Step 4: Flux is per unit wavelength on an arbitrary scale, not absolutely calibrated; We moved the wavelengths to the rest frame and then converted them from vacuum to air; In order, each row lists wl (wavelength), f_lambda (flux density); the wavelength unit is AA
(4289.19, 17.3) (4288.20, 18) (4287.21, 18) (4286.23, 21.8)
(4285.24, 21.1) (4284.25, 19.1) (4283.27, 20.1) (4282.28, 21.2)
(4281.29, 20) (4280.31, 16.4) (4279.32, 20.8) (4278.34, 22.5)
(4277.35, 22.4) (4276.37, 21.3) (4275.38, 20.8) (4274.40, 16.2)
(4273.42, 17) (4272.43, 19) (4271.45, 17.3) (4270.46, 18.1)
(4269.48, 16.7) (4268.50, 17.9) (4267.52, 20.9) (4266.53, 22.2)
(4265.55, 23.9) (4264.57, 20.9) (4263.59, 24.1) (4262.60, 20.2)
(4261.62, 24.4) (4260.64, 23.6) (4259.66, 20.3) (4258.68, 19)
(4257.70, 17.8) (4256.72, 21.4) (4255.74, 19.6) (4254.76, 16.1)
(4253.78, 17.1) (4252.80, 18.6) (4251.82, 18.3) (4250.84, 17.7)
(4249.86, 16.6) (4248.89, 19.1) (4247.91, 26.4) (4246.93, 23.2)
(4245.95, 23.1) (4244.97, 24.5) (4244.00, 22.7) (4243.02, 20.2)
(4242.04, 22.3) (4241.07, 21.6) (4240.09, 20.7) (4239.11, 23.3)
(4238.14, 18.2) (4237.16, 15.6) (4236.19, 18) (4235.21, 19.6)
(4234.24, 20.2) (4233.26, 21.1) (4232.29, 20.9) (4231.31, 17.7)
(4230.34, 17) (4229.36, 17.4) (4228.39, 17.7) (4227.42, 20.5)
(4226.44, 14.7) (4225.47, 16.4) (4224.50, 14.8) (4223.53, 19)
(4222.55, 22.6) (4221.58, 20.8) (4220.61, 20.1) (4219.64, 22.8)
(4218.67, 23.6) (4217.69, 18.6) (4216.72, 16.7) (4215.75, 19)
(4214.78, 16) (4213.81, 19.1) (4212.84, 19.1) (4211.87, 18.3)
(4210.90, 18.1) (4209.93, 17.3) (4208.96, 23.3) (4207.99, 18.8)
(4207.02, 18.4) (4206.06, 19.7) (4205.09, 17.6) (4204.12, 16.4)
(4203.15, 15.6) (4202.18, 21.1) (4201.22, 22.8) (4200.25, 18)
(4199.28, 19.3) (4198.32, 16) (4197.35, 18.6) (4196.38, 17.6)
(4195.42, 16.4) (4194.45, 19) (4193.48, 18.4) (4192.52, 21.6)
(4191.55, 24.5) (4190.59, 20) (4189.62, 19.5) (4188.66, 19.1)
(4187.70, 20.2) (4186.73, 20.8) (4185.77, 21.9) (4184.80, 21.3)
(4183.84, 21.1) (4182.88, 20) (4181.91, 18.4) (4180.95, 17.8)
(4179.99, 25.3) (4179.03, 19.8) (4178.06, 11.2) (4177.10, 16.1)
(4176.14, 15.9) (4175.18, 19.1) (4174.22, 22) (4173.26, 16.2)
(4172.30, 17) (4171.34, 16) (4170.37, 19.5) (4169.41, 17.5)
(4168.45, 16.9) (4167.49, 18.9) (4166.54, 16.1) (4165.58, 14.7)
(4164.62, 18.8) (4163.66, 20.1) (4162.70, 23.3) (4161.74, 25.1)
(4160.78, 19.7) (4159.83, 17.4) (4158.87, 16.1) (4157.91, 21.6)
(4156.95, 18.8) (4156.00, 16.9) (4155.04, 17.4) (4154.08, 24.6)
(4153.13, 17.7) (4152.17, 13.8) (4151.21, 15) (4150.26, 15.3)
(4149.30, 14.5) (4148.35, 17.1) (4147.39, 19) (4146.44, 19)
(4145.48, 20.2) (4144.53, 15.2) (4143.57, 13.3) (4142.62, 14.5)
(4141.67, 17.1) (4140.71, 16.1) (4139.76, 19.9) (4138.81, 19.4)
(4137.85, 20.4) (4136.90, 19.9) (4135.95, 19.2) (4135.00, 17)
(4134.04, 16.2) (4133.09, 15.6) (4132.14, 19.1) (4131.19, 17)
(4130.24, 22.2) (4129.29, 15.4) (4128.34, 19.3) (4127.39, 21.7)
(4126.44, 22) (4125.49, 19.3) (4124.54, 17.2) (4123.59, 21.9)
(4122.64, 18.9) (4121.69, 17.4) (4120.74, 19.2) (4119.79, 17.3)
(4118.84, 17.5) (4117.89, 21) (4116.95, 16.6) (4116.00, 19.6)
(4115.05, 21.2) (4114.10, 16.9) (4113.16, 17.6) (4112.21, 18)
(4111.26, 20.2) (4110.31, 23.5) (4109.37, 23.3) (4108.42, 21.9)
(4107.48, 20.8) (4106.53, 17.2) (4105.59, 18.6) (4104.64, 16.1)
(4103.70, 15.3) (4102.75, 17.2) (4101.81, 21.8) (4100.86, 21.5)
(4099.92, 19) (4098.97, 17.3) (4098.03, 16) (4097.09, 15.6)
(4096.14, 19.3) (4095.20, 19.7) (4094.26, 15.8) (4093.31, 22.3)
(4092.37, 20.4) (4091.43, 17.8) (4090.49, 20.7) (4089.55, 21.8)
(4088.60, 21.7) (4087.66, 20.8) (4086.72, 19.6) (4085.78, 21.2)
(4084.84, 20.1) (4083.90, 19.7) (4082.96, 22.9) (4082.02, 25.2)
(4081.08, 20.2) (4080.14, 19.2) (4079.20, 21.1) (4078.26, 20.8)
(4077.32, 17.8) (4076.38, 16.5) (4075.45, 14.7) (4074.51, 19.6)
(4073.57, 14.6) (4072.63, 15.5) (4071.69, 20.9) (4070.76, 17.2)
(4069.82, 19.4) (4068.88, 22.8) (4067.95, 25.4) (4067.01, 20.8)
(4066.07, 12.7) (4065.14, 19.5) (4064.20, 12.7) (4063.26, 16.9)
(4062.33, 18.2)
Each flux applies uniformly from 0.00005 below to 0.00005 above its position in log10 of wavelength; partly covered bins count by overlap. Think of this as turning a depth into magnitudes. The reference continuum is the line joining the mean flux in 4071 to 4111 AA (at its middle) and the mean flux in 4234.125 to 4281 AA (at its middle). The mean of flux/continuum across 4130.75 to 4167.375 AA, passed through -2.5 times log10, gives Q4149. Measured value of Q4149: 0.10 mag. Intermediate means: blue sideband 19.4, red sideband 20.2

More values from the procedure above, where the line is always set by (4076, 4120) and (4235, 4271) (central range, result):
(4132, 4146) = 0.13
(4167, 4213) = 0.06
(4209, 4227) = 0.07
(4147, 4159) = 0.13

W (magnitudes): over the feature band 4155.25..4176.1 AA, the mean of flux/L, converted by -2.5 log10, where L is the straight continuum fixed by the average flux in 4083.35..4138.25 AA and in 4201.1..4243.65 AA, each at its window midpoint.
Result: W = 0.03 mag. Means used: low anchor 19.2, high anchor 19.1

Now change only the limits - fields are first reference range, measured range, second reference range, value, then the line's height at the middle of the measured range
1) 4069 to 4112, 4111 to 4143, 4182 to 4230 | 0.04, 19.3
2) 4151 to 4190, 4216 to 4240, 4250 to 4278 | 0.02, 19.4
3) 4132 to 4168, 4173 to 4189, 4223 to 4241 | -0.06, 18.2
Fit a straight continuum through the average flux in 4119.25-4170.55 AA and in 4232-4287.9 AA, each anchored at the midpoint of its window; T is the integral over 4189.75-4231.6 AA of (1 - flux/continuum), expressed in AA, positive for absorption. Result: 1.1 AA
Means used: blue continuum 18.3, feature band 18.9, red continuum 20.2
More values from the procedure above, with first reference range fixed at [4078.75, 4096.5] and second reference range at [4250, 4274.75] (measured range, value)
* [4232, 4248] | -1.2 AA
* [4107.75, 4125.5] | 0.8 AA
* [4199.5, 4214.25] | 0.7 AA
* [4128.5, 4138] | 1.0 AA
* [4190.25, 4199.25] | 0.4 AA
